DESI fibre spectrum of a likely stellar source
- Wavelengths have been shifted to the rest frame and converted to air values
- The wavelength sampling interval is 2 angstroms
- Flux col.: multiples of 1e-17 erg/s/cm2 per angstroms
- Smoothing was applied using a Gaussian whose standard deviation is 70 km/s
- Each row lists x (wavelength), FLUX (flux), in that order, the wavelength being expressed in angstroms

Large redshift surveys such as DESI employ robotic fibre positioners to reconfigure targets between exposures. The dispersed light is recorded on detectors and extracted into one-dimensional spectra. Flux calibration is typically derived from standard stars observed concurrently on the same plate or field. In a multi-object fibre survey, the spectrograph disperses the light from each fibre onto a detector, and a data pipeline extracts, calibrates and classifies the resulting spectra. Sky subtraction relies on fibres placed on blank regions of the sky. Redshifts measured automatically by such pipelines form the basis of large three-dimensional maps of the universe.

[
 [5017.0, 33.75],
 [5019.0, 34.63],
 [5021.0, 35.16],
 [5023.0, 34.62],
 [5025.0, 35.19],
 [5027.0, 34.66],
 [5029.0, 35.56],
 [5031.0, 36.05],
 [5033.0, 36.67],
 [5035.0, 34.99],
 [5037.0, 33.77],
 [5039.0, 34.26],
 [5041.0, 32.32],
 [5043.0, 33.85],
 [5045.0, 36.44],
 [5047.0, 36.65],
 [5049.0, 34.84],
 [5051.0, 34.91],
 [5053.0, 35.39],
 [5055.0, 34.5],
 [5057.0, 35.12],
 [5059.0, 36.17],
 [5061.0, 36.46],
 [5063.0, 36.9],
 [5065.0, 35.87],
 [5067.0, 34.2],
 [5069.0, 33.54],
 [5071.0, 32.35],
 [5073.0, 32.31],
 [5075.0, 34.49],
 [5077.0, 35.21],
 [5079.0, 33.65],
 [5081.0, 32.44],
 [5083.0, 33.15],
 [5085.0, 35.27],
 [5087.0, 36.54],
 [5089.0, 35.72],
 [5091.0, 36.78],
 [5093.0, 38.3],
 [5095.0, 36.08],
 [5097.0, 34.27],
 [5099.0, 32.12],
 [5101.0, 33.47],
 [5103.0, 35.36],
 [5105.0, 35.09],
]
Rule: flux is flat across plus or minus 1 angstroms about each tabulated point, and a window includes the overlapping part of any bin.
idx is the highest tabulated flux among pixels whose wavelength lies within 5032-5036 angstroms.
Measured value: 36.67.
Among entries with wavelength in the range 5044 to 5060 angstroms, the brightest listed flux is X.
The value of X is 36.65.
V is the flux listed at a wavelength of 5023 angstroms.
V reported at 34.62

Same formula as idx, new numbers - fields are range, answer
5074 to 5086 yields 35.27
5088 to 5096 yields 38.3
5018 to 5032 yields 36.05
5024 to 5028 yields 35.19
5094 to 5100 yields 36.08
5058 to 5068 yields 36.9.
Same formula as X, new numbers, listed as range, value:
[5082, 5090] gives 36.54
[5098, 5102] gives 33.47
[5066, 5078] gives 35.21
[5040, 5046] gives 36.44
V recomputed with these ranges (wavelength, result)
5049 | 34.84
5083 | 33.15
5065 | 35.87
